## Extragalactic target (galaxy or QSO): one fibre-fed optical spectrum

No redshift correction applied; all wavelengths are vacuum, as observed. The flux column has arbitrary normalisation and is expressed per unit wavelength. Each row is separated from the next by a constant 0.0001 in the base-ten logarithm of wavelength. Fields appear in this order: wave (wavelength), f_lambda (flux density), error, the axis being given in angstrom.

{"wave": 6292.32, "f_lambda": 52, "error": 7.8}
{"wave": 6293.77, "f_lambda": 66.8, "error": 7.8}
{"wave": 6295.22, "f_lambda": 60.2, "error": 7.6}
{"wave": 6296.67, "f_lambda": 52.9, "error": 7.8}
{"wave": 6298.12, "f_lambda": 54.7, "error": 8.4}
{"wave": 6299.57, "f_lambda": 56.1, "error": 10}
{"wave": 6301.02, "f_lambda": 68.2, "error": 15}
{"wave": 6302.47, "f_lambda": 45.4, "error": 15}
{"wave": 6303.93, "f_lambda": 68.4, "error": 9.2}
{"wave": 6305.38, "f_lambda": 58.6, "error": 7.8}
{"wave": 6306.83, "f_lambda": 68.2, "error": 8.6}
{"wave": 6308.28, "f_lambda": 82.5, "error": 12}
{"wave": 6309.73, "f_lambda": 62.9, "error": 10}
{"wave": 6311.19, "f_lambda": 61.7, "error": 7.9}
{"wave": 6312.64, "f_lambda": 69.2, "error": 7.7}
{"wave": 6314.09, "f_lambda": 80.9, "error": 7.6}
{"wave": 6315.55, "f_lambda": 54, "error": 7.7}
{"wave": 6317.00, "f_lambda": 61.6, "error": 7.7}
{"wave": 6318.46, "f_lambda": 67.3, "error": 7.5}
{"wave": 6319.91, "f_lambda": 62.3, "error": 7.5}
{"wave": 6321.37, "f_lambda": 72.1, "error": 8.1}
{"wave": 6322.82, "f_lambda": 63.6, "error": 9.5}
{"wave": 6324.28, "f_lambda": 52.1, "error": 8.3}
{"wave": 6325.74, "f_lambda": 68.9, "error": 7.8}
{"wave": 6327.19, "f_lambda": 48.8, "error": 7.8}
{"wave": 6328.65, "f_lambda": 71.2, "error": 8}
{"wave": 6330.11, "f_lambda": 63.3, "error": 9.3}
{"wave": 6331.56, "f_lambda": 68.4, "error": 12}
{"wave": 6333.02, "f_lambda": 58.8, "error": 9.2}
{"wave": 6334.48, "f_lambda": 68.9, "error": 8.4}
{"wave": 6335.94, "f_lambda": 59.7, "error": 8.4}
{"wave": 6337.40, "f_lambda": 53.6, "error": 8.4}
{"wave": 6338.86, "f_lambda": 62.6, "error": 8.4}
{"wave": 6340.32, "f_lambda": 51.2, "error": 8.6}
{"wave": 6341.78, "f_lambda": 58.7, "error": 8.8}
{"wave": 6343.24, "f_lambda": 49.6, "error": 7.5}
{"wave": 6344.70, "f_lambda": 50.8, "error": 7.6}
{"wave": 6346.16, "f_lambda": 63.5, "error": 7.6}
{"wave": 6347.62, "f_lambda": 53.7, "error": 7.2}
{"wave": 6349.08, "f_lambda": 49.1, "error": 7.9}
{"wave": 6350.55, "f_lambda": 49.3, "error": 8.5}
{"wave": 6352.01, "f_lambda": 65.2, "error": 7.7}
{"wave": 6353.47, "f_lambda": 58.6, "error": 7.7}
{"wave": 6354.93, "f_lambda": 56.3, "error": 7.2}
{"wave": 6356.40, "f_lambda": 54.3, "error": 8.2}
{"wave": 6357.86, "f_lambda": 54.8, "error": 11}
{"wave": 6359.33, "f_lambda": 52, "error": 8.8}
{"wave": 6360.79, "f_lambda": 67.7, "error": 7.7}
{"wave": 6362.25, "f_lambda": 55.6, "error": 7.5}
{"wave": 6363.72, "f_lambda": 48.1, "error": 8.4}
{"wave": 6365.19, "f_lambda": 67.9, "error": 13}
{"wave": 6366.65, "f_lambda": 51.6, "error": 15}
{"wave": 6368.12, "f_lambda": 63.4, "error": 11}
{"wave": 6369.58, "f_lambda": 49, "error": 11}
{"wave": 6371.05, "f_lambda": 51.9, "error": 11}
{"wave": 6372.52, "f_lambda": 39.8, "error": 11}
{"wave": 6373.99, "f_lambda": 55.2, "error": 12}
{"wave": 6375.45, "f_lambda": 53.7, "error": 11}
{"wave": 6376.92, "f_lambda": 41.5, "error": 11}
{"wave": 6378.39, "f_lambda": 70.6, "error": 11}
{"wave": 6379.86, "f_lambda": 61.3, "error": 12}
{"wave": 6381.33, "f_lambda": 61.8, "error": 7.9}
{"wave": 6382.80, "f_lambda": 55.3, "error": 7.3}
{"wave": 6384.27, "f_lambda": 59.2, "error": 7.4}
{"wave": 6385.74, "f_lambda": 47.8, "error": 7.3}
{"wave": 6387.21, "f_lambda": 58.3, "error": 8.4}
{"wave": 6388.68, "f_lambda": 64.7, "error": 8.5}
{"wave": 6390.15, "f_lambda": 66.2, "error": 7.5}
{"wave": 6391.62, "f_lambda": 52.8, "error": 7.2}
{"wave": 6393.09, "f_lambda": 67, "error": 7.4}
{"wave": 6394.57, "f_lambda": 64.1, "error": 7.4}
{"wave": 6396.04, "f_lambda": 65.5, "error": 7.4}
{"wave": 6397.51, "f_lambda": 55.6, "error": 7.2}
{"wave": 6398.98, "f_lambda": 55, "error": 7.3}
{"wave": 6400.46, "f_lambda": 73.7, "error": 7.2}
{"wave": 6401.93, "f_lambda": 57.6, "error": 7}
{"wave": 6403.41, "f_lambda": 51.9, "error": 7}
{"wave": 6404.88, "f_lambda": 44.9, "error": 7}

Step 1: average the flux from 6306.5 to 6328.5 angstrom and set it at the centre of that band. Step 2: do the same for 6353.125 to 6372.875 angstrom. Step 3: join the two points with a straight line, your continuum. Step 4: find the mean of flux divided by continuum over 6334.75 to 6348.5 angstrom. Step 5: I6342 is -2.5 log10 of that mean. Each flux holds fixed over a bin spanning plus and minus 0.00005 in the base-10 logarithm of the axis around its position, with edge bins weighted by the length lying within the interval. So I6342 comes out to 0.068 mag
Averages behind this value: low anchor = 65.2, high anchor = 55.3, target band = 56.3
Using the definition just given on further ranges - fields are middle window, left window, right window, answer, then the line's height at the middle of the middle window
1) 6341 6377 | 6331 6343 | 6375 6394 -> 0.09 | 59.2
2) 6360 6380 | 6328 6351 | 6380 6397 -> 0.08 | 59.5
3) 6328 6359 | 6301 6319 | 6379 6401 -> 0.09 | 63.2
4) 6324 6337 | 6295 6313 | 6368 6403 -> -0.03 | 60.7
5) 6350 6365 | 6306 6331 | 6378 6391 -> 0.10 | 62.3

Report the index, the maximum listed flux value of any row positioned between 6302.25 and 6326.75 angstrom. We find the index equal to 82.5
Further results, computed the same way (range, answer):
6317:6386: 72.1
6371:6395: 70.6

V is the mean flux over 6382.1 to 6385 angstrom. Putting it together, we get 57.3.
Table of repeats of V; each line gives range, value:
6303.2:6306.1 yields 63.5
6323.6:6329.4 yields 60.3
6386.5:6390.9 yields 63.1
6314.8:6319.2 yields 61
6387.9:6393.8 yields 62.7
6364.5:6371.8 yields 56.7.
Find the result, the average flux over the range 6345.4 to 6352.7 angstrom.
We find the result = 56.1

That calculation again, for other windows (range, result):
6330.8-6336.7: 63.9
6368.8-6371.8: 50.6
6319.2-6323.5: 66.1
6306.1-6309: 75.4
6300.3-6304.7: 60.6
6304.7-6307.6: 63.9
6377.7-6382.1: 64.4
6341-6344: 54.1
